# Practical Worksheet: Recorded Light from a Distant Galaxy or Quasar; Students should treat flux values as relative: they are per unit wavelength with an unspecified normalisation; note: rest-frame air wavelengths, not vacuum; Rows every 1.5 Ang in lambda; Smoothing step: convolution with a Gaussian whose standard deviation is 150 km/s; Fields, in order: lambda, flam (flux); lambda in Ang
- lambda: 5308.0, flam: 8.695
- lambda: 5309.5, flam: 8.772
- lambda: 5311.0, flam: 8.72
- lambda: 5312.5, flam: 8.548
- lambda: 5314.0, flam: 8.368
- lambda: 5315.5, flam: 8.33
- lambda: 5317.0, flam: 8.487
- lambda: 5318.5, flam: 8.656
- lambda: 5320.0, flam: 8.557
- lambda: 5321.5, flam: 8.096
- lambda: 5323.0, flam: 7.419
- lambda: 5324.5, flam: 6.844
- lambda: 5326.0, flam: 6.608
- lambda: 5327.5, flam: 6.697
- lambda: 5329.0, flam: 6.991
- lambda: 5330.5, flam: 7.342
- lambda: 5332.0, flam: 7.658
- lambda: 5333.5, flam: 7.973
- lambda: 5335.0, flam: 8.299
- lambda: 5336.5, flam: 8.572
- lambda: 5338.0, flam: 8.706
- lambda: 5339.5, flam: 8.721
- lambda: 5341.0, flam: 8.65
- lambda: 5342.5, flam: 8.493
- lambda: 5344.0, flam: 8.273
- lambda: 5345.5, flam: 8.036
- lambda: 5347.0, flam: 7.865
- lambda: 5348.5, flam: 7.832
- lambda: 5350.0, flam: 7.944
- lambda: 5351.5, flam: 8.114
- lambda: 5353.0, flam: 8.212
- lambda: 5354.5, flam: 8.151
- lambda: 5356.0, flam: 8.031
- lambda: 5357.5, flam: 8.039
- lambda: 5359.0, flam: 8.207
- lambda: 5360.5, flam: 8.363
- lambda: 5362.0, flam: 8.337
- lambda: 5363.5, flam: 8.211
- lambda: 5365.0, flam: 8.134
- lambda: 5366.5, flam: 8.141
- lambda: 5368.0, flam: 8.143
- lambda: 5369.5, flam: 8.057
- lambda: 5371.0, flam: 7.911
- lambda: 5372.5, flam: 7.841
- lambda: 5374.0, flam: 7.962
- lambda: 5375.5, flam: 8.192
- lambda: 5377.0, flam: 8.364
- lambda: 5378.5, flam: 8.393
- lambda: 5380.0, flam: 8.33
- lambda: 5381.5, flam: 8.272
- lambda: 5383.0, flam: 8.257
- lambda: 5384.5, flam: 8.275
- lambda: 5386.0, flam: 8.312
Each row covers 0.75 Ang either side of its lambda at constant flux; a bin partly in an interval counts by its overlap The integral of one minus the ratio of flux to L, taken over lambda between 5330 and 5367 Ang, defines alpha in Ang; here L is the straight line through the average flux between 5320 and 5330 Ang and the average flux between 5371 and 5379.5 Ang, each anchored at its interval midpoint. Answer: -2.58 Ang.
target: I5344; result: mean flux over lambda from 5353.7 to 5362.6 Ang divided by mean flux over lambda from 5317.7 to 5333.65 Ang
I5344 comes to 1.09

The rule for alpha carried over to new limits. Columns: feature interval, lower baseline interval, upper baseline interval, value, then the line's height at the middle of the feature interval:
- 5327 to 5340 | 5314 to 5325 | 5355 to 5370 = 0.38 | 8.13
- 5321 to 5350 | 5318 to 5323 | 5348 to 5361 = 1.23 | 8.2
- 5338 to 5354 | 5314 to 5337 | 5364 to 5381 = -0.61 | 7.94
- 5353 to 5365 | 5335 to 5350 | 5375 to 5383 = 0.19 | 8.32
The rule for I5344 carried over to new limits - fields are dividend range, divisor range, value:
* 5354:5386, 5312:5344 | 1.02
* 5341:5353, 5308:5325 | 0.98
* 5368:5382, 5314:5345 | 1.02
